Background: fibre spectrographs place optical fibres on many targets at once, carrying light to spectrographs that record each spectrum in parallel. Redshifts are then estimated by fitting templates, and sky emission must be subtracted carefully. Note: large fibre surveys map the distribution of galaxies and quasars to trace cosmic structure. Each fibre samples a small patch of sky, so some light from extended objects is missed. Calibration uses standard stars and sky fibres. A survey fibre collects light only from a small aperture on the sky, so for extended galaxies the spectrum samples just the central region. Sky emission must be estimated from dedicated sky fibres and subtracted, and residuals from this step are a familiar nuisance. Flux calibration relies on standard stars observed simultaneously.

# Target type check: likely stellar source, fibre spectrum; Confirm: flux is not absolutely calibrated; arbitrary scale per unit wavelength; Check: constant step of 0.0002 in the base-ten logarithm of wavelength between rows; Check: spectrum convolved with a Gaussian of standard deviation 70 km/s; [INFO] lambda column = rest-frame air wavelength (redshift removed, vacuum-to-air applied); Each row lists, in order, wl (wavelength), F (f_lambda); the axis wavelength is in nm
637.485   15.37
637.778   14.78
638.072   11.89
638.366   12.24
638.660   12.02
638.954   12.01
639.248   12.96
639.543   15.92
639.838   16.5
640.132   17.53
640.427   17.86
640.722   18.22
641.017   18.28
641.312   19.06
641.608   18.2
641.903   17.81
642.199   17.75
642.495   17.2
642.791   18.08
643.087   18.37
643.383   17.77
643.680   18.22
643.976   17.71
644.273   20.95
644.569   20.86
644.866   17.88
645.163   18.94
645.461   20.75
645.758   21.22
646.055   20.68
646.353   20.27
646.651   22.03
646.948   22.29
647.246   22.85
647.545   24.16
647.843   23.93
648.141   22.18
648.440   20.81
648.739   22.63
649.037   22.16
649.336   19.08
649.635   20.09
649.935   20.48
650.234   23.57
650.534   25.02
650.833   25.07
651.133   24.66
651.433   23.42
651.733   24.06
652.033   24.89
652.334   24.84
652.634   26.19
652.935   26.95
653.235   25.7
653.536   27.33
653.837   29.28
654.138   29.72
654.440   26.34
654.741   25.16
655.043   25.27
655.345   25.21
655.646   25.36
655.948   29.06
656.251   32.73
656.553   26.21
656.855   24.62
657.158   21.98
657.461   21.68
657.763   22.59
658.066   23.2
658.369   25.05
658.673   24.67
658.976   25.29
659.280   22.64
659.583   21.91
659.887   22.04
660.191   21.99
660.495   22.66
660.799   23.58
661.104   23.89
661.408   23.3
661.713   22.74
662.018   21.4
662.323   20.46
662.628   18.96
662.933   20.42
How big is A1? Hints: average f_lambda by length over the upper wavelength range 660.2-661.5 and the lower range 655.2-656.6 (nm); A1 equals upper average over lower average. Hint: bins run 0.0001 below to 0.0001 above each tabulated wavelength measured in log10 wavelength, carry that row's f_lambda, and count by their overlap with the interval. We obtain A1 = 0.8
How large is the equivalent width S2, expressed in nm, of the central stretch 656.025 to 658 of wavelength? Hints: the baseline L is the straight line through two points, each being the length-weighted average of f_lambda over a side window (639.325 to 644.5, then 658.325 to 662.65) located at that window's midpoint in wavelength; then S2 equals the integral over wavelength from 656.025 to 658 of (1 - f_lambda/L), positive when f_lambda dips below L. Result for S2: -0.290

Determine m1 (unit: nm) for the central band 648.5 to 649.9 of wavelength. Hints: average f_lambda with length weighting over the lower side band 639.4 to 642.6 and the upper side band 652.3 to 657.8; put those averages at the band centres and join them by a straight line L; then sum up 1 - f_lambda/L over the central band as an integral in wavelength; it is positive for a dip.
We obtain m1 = 0.106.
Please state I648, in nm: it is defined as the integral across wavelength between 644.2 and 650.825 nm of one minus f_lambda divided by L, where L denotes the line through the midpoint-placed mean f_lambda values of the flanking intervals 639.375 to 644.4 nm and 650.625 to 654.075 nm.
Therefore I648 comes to 0.16 nm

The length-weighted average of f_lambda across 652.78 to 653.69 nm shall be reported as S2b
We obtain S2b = 26.7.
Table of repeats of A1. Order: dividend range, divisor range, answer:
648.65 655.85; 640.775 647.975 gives 1.25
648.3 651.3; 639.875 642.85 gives 1.25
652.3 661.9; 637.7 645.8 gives 1.46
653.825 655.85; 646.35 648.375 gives 1.17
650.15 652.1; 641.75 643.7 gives 1.37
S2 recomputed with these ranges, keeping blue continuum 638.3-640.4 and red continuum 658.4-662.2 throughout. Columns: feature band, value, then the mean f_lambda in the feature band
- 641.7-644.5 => -0.399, 18.3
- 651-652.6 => -0.404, 24.5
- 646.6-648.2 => -0.472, 23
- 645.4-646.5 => -0.229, 20.7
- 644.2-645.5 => -0.236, 19.7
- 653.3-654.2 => -0.355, 28.4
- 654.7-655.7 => -0.205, 25.3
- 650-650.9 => -0.242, 24.1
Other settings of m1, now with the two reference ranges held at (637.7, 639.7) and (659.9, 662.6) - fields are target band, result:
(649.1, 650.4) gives -0.25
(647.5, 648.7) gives -0.41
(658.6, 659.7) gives -0.11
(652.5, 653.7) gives -0.48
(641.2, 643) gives -0.44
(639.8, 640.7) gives -0.25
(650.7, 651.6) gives -0.31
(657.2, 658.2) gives -0.08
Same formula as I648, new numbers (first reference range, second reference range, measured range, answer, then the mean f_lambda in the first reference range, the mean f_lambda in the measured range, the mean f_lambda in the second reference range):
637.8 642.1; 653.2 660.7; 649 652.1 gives -0.19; 15.7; 22.9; 25.1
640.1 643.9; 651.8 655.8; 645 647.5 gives -0.03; 18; 21.2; 26.3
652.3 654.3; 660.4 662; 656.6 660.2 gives 0.19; 27.3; 23.3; 23.1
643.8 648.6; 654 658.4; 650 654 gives -0.28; 21.1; 25.4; 25.6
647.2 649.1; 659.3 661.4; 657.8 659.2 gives -0.10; 22.7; 24.3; 22.7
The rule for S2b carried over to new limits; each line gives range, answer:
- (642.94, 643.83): 18.1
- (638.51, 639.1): 12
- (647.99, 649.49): 21.4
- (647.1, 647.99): 23.6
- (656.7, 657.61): 22.8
